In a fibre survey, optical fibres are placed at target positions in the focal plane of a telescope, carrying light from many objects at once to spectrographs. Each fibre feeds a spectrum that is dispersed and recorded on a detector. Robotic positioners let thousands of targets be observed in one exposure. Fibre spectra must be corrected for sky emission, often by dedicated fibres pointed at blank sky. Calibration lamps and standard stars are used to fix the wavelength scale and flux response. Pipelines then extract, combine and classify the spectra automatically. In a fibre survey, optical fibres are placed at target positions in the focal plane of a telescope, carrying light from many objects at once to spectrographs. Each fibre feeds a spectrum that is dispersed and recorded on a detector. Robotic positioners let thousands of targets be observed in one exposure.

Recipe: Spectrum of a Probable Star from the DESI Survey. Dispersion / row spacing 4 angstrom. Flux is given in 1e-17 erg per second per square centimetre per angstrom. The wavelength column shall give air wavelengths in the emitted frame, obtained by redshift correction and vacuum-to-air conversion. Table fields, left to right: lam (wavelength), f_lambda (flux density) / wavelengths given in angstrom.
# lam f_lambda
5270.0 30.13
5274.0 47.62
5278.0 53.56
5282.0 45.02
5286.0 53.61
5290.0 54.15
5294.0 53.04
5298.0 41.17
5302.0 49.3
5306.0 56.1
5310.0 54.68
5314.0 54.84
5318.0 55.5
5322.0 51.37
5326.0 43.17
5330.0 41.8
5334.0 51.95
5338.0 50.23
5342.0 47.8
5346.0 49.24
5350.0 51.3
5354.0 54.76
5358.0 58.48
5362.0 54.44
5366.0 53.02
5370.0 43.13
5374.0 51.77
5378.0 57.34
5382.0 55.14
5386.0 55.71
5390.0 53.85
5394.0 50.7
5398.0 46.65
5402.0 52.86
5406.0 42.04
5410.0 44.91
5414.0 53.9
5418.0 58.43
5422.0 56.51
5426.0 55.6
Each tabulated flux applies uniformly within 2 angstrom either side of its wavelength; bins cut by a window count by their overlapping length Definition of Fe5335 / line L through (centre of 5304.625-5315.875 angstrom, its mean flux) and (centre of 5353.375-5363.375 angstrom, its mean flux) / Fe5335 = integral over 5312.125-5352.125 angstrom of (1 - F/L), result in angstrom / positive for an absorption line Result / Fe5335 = 4.23 angstrom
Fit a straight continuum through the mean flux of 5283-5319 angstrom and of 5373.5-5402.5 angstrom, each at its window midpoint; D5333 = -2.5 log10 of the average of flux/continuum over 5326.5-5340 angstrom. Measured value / 0.11 mag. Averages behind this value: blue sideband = 52.2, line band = 47.5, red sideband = 53.1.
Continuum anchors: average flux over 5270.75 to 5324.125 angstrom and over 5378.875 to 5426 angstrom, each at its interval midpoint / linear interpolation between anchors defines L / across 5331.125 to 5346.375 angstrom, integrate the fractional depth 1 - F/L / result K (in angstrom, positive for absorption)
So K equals 0.6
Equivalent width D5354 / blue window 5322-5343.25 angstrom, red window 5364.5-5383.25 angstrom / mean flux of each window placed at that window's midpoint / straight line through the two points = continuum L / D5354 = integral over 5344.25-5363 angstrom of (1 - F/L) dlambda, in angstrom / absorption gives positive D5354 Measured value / -1.48 angstrom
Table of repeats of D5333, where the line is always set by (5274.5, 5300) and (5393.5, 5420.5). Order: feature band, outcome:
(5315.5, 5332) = 0.040 mag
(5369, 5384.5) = -0.054 mag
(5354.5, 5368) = -0.109 mag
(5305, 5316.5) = -0.107 mag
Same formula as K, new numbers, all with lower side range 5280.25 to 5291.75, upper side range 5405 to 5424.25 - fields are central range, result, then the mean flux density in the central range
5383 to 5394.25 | -0.53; 54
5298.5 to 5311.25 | -0.19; 51.8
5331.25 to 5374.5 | 0.05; 51.3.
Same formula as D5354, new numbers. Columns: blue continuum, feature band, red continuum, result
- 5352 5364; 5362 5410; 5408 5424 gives 3.3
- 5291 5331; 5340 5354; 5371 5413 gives 0.1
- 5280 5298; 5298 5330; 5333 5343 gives -0.4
